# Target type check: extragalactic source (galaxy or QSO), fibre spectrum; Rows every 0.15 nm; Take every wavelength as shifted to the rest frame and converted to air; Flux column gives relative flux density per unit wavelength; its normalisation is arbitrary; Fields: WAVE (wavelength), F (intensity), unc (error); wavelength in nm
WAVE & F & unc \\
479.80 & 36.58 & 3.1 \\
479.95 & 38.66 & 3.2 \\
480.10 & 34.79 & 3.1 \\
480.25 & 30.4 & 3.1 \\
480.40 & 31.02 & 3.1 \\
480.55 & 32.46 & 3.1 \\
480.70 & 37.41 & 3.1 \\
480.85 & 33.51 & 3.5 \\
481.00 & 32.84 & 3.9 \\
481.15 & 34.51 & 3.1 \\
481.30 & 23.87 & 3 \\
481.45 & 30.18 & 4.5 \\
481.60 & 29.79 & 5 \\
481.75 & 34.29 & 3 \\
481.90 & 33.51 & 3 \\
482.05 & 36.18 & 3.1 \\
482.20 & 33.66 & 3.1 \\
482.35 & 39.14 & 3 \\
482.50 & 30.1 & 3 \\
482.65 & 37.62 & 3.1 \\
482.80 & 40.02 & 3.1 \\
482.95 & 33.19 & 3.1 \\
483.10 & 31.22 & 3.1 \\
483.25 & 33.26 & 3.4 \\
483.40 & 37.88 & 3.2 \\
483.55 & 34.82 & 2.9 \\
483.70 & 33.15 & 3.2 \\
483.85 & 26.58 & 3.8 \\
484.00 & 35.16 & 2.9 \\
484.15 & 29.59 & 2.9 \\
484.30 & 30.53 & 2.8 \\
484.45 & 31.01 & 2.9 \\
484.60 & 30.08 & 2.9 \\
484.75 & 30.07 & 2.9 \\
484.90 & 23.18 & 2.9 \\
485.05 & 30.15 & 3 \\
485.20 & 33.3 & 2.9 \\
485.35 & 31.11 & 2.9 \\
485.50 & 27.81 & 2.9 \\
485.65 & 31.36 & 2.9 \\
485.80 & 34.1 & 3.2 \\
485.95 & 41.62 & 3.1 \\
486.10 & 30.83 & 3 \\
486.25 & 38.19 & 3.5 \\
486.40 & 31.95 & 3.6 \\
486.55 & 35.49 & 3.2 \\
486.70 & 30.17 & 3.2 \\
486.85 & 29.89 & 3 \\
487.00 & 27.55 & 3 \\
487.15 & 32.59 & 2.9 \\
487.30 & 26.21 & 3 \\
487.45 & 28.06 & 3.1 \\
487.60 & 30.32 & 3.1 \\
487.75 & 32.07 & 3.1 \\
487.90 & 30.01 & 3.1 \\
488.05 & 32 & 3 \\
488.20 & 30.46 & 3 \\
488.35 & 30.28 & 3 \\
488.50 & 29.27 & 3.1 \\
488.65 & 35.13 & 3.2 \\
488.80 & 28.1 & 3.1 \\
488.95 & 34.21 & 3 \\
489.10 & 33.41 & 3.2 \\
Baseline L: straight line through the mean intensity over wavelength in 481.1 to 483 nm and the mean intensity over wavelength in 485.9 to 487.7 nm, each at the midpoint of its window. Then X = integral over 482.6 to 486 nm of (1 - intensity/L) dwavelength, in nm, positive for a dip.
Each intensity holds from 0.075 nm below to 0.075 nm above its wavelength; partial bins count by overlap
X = 0.04 nm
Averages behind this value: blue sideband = 33.5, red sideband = 31.8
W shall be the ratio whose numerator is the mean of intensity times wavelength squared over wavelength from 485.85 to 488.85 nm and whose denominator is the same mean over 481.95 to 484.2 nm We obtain 0.9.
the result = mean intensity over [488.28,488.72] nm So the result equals 31.5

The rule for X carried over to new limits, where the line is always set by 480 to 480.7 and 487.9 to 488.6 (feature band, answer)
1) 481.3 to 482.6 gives -0.02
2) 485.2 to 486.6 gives -0.10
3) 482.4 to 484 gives -0.09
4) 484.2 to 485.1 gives 0.07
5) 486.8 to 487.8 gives 0.05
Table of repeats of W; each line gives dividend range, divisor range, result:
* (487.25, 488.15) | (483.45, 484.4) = 0.96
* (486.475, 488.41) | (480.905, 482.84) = 0.93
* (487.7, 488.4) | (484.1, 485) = 1.08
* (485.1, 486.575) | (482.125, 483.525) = 0.96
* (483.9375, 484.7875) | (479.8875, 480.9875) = 0.93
